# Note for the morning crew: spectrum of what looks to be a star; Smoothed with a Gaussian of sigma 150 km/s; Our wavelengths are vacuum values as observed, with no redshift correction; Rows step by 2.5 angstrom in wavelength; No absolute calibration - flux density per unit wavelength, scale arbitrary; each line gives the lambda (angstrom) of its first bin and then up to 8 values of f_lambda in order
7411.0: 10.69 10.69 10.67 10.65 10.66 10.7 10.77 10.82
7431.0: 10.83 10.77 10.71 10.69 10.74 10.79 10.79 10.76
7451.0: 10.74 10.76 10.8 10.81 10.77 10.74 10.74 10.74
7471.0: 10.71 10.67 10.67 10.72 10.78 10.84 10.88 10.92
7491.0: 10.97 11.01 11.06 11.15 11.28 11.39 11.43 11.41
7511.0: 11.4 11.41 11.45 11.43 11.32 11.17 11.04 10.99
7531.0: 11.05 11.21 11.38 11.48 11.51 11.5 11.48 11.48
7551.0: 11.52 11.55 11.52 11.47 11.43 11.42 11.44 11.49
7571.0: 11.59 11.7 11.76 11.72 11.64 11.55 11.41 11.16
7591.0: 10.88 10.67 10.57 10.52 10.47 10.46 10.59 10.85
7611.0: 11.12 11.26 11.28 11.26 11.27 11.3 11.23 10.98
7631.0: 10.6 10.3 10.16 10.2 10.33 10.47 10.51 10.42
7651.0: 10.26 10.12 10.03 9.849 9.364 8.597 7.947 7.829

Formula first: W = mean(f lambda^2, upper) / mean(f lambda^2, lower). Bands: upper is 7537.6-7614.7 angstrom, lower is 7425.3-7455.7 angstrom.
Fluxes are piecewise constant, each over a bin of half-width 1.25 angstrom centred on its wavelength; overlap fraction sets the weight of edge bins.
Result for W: 1.08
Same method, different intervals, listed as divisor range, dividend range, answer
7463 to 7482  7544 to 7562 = 1.10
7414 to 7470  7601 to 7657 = 1.04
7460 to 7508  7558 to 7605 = 1.05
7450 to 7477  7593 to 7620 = 1.05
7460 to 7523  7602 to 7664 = 0.99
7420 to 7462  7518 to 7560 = 1.08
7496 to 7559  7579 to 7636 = 0.99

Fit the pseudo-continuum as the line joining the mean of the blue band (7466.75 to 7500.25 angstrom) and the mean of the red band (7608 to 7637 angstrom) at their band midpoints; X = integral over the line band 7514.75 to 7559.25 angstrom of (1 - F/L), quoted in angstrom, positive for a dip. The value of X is -1.87 angstrom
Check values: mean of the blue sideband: 10.9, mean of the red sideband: 11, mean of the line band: 11.4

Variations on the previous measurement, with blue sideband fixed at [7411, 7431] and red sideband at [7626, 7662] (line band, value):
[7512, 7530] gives -1.25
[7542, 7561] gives -1.87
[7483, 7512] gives -1.59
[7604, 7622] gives -1.23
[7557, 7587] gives -3.22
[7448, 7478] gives -0.30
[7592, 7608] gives -0.29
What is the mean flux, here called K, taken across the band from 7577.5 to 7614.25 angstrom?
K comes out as 11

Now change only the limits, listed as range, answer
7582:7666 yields 10.6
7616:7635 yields 11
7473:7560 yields 11.2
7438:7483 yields 10.7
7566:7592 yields 11.5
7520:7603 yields 11.3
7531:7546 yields 11.4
